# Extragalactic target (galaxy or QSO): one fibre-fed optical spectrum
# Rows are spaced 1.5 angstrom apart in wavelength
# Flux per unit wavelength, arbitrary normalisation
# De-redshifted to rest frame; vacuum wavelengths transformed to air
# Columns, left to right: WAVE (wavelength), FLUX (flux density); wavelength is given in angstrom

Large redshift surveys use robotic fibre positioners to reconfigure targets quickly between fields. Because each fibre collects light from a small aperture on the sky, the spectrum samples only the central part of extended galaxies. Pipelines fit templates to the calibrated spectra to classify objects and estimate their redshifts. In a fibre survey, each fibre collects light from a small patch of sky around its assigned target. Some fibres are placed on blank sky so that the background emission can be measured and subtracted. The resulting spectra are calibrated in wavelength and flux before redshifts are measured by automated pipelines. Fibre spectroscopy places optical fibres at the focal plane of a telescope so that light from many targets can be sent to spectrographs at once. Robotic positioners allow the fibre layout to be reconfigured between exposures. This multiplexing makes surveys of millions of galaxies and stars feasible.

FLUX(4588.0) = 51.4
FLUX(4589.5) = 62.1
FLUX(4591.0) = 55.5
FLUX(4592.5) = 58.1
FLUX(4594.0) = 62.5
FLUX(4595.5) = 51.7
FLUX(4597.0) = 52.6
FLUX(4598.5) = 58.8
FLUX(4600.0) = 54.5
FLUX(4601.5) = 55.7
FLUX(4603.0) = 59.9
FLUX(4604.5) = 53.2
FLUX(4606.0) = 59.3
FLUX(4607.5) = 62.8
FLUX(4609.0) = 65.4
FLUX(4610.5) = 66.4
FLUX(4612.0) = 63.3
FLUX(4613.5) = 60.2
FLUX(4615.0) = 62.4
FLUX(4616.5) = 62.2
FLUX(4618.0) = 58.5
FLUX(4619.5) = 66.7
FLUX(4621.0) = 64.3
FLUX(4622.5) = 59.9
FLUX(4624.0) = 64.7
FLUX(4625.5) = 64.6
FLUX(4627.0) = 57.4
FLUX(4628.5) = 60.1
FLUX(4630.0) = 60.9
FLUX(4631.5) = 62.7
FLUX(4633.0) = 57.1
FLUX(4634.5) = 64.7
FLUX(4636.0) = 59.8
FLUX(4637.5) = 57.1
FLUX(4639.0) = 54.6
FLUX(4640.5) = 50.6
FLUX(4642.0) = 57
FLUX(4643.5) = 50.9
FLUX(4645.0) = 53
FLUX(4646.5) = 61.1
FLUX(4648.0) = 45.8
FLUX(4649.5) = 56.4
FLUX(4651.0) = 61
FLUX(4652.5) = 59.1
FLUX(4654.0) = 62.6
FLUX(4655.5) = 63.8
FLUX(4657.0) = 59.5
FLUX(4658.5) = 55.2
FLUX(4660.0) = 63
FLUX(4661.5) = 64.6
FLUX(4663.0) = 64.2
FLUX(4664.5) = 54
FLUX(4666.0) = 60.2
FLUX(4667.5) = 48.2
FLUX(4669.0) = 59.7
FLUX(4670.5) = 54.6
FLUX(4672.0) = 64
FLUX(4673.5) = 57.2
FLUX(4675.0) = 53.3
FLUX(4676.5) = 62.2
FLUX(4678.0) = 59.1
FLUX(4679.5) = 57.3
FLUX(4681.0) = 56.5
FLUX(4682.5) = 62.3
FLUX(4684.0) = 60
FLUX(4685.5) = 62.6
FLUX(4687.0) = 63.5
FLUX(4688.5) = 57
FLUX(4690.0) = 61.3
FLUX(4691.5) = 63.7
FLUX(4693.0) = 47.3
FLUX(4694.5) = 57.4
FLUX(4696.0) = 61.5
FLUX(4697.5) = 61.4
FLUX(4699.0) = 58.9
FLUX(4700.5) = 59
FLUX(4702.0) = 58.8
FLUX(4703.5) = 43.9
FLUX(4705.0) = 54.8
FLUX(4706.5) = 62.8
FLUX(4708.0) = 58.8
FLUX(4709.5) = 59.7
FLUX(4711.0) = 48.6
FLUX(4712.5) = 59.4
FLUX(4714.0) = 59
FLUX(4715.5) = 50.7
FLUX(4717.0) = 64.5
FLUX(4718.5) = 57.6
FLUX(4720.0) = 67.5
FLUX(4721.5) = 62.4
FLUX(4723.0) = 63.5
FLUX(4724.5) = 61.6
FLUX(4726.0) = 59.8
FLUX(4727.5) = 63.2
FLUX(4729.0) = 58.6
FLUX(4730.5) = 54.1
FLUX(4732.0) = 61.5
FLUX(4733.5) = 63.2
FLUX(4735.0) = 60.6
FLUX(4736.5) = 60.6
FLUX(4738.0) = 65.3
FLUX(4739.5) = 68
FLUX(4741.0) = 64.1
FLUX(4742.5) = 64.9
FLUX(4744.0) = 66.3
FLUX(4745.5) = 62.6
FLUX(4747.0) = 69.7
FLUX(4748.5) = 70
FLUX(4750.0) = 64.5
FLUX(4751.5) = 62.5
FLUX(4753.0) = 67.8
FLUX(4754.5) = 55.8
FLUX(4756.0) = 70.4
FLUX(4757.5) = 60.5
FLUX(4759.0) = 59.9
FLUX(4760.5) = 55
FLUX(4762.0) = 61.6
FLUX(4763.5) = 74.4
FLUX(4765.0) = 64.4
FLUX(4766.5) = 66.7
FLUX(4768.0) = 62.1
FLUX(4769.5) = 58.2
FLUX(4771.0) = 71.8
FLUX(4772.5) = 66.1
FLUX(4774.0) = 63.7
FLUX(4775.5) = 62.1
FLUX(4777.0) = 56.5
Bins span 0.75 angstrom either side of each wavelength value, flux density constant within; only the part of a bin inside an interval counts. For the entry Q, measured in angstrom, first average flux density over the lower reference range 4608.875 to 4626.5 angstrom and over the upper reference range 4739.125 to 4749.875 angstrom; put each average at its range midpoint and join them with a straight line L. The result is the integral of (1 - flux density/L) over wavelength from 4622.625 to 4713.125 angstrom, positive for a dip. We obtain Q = 8.4 angstrom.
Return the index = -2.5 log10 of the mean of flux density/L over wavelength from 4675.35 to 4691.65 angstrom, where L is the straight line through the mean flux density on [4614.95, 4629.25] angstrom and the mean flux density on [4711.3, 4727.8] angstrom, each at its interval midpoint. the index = 0.01 mag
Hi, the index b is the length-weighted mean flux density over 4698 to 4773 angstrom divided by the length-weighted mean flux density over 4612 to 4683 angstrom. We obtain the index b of 1.0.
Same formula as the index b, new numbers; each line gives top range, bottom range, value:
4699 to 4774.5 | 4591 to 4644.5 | 1.04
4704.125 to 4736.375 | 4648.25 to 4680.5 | 1.01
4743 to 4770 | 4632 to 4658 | 1.12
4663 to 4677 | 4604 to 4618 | 0.93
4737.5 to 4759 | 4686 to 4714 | 1.13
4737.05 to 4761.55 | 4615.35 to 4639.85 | 1.05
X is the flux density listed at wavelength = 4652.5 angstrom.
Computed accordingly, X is 59.1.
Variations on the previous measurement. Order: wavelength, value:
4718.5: 57.6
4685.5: 62.6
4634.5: 64.7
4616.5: 62.2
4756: 70.4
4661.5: 64.6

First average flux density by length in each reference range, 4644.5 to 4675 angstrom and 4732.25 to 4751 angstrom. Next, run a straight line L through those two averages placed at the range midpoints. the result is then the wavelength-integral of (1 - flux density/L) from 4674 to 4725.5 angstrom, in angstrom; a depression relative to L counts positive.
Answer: 2.3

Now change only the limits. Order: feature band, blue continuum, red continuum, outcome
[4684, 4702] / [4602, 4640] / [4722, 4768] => 0.9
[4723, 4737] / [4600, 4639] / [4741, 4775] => 0.7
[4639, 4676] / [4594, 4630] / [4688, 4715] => 0.8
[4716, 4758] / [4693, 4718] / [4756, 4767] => -1.7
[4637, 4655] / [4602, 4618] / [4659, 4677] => 1.1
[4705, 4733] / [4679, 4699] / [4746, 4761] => 0.9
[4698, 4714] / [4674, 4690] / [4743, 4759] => 1.2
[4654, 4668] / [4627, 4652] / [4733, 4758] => -0.2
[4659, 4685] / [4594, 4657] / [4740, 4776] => 0.9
